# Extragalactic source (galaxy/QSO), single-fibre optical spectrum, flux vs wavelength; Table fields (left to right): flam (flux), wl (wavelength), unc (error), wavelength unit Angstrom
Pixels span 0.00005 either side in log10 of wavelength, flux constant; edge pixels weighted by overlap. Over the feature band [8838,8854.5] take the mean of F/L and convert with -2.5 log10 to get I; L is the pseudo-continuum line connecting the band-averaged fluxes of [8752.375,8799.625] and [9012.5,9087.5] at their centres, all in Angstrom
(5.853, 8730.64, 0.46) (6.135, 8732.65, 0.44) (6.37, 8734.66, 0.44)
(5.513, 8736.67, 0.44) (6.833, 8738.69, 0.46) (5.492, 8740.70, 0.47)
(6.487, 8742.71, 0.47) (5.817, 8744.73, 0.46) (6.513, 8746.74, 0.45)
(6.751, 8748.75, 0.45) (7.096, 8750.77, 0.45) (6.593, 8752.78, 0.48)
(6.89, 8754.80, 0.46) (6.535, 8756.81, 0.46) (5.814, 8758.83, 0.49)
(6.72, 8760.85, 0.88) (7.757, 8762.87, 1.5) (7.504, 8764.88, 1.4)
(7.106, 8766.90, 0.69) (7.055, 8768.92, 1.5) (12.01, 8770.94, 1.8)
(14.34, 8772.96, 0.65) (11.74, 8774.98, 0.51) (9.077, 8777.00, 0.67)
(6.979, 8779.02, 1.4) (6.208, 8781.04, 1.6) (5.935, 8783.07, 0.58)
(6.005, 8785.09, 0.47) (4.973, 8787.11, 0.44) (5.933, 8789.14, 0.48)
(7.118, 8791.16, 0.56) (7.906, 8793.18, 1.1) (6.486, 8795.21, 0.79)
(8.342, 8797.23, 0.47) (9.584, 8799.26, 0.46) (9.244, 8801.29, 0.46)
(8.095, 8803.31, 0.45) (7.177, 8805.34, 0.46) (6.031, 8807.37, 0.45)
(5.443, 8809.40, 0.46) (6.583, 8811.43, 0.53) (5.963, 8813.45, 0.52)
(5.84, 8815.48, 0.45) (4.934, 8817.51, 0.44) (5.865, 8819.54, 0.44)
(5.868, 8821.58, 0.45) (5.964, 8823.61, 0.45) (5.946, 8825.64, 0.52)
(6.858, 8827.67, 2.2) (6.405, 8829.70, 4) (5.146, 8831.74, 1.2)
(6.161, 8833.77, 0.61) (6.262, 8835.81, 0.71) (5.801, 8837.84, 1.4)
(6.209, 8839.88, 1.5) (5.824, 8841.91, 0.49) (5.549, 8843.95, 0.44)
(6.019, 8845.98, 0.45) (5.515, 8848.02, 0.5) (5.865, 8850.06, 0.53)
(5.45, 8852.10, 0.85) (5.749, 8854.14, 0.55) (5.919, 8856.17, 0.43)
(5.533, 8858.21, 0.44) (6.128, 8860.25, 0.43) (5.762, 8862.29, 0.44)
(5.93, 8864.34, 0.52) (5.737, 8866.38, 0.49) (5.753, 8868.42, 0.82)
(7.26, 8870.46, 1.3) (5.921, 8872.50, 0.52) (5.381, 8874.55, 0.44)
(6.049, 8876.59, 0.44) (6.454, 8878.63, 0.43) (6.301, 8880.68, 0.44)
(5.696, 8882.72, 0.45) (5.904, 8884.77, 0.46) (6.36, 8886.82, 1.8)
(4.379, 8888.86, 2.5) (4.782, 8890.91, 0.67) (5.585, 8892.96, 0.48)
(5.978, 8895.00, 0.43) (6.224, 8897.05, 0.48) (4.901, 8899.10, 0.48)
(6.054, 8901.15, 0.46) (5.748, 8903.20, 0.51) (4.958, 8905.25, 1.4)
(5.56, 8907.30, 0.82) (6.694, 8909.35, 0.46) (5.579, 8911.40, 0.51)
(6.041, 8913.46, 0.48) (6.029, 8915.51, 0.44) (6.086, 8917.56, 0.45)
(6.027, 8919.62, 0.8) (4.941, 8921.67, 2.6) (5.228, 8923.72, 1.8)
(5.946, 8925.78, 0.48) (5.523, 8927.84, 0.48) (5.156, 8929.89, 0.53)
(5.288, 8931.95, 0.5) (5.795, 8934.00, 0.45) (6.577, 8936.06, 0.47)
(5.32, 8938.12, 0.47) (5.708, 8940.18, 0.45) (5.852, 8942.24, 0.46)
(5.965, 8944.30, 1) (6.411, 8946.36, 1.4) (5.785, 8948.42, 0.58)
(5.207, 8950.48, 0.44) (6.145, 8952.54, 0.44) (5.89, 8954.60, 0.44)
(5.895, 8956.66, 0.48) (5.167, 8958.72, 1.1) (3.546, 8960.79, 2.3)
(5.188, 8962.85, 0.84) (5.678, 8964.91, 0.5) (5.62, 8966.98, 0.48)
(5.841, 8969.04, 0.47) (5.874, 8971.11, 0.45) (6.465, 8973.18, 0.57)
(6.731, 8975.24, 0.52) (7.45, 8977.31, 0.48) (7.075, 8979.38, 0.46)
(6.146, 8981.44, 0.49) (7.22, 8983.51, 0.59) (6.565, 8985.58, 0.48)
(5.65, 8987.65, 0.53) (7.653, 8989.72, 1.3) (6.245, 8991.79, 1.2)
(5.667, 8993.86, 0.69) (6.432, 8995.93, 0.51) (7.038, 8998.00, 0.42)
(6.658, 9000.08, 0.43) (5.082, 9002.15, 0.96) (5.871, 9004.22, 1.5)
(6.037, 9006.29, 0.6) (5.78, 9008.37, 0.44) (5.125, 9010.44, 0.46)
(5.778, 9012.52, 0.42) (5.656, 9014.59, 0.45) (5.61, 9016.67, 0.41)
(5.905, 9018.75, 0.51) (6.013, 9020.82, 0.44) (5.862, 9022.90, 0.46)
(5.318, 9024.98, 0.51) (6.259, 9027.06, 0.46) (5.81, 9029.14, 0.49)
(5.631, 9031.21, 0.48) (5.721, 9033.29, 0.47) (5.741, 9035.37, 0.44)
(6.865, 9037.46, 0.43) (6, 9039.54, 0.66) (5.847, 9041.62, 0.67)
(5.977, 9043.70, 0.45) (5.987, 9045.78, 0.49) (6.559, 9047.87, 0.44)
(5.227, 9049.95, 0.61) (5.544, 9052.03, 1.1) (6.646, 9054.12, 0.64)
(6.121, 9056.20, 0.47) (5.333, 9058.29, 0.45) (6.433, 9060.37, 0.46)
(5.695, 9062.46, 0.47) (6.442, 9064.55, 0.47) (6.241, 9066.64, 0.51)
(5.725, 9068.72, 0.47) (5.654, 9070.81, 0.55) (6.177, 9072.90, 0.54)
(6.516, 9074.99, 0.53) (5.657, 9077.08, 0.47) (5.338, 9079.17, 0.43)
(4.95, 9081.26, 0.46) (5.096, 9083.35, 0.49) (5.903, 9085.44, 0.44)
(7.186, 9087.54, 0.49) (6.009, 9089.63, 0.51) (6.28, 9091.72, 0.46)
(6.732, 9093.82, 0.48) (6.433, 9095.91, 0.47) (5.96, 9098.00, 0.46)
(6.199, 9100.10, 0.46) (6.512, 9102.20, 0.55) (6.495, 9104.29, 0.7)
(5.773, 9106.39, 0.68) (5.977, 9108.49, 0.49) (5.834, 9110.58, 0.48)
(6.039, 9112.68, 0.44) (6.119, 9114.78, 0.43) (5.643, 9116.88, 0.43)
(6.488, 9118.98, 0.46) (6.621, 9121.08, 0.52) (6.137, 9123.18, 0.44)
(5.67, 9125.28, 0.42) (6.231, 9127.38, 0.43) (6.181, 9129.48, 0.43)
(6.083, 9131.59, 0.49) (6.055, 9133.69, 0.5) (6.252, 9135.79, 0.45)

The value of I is 0.24 mag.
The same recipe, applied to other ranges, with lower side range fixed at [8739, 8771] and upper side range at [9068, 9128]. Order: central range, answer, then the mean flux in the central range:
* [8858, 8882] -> 0.10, 6.03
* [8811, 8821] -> 0.16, 5.79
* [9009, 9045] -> 0.07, 5.83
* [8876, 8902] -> 0.14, 5.74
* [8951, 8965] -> 0.19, 5.33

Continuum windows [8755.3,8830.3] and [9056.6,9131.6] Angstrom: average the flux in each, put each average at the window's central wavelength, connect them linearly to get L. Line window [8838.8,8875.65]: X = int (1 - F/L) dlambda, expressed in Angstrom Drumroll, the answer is 5.9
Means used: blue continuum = 7.23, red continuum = 6.05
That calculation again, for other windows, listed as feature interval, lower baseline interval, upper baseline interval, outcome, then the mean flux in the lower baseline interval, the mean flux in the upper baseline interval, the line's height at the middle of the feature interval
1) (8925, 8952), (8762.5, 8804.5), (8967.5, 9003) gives 4.3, 8.07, 6.45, 6.83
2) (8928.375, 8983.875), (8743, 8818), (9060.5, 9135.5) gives 6.3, 7.31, 6.07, 6.62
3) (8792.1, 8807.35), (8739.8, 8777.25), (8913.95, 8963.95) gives -1.5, 7.73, 5.62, 7.25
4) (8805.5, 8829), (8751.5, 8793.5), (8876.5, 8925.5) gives 3.3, 7.62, 5.73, 6.96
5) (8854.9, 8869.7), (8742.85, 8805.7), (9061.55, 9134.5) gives 2.7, 7.58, 6.06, 7.17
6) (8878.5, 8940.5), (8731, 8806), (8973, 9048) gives 8.8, 7.34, 6.14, 6.64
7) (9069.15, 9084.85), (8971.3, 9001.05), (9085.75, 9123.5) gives 1.7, 6.62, 6.24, 6.33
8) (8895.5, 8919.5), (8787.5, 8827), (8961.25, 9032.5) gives 2.1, 6.73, 6.06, 6.38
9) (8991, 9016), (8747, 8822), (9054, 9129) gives 1.8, 7.29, 6.06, 6.41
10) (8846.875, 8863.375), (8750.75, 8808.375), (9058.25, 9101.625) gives 3.4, 7.67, 6.02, 7.26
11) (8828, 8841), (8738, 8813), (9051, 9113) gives 1.9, 7.35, 6.03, 7.1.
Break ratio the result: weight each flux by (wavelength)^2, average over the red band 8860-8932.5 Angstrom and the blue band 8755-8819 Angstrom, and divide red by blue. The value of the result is 0.8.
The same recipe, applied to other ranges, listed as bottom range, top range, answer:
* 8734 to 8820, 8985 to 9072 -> 0.89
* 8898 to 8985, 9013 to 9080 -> 1.04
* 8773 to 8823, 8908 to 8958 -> 0.84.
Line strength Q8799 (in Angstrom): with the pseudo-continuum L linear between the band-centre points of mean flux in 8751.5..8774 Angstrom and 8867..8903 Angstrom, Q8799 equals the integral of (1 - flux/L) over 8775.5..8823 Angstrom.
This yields 3.6 Angstrom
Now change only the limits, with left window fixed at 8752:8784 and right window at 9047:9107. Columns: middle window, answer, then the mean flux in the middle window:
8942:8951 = 1.3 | 5.88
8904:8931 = 5.3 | 5.67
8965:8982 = 0.8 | 6.37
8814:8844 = 6.7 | 5.92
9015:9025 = 1.0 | 5.78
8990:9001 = 0.1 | 6.49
